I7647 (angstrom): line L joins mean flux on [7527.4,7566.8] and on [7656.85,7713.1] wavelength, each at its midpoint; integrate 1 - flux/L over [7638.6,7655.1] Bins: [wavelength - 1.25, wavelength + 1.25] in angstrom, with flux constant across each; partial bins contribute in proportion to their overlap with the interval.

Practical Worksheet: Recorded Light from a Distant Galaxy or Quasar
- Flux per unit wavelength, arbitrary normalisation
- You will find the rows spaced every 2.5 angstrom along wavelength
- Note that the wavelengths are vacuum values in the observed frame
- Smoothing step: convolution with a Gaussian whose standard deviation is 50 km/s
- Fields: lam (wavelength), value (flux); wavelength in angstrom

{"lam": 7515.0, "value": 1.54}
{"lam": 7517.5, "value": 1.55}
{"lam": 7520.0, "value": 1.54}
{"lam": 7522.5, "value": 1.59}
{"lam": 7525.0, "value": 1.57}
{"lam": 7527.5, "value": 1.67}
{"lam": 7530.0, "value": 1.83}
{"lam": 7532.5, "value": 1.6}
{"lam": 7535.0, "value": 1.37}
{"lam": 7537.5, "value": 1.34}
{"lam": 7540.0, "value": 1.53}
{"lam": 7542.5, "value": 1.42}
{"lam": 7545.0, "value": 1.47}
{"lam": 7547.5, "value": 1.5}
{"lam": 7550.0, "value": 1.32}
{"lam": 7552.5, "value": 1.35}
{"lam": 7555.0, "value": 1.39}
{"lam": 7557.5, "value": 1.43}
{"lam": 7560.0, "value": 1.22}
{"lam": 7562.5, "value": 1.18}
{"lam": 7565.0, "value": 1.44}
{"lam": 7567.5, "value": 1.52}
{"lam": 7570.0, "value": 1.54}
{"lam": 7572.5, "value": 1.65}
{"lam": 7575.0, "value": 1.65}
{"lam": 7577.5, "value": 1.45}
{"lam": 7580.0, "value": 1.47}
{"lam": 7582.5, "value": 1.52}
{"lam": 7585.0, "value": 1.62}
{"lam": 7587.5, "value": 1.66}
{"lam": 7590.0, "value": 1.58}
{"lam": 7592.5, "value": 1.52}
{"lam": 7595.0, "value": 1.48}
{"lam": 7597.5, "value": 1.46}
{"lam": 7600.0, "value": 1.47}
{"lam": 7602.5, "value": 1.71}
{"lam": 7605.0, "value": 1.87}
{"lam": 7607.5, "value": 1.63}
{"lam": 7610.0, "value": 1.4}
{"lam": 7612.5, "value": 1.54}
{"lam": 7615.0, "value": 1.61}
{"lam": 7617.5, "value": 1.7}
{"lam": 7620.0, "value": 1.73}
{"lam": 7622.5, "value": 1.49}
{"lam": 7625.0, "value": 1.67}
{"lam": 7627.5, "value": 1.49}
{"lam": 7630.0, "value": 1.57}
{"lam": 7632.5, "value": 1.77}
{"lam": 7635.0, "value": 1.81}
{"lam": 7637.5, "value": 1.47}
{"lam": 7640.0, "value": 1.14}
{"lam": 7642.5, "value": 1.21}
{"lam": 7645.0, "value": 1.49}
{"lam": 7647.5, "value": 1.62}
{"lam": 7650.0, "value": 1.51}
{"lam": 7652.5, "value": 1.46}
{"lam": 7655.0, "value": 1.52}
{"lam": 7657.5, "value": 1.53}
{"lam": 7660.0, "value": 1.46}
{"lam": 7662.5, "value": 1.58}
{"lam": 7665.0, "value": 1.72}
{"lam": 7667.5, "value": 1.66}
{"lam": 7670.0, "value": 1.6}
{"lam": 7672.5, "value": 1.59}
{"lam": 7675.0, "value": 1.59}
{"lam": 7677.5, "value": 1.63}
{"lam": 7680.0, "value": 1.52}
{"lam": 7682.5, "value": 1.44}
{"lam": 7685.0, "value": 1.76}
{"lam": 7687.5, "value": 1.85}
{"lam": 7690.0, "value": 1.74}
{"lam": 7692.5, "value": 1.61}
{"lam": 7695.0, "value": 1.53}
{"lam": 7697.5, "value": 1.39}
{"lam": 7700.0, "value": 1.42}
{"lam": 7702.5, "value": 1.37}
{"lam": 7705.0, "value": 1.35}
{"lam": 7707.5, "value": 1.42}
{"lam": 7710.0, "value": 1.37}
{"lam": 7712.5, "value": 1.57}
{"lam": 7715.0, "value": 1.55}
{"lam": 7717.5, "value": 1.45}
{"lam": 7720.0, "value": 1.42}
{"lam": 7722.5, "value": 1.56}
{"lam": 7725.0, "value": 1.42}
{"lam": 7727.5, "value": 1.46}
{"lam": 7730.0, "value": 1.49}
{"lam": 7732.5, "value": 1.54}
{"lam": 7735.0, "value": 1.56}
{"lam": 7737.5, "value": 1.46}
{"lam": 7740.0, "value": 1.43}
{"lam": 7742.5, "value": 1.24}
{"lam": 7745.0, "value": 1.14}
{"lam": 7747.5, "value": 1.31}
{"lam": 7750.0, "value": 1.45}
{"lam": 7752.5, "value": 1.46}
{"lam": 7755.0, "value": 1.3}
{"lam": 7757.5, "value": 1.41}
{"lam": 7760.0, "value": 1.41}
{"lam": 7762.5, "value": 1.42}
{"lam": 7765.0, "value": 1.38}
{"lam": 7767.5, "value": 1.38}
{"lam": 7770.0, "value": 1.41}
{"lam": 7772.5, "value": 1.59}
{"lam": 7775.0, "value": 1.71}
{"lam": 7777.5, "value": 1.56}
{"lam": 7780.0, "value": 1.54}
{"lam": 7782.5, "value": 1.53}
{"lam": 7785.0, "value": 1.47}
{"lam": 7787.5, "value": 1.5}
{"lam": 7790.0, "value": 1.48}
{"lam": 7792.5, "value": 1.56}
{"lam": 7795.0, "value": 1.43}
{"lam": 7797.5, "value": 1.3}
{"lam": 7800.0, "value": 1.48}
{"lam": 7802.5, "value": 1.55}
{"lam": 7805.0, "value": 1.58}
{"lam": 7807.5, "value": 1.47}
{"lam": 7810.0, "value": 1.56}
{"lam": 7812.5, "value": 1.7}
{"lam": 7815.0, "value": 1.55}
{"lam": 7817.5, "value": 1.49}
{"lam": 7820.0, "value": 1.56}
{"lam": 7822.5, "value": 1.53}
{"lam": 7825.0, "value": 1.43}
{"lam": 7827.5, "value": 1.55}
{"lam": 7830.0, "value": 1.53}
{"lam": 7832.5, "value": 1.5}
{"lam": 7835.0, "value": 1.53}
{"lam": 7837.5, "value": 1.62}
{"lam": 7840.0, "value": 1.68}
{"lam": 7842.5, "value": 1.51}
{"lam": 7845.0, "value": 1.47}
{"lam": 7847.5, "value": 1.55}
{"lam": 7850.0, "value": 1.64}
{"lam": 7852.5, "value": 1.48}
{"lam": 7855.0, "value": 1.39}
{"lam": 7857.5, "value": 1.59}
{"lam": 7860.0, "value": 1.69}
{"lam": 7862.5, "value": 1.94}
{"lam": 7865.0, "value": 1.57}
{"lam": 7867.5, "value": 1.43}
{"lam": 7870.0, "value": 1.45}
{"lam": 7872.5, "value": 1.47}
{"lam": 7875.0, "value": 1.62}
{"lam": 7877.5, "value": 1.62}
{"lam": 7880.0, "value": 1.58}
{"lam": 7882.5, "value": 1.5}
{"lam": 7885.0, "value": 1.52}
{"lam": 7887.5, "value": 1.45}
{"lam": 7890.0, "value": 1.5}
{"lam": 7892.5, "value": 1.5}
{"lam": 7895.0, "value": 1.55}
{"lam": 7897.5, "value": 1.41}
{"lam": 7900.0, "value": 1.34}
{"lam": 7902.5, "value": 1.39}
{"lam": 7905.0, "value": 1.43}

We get 1.1 angstrom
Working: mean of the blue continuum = 1.44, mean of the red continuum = 1.55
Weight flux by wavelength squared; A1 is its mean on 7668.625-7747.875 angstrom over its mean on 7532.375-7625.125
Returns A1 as 1.02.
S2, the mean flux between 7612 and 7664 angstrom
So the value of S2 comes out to 1.54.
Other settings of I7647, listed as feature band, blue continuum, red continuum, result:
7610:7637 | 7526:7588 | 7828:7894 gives -2.23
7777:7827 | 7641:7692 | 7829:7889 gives 1.51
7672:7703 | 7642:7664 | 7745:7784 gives -1.96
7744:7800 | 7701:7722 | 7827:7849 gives 1.83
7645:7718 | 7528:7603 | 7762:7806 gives -2.63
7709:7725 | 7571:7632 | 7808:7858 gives 0.81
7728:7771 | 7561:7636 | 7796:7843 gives 4.02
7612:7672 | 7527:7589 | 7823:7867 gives -1.96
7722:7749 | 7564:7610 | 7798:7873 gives 2.42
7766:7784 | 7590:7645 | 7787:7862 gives 0.13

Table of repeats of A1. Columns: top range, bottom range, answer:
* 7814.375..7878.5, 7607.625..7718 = 1.05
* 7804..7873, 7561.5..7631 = 1.06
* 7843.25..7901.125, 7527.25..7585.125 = 1.13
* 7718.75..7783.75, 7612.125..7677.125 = 0.95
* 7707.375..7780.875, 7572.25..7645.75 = 0.96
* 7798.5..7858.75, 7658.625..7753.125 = 1.06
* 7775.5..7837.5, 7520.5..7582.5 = 1.10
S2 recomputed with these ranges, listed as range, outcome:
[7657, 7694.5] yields 1.62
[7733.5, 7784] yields 1.44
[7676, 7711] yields 1.53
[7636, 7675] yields 1.51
